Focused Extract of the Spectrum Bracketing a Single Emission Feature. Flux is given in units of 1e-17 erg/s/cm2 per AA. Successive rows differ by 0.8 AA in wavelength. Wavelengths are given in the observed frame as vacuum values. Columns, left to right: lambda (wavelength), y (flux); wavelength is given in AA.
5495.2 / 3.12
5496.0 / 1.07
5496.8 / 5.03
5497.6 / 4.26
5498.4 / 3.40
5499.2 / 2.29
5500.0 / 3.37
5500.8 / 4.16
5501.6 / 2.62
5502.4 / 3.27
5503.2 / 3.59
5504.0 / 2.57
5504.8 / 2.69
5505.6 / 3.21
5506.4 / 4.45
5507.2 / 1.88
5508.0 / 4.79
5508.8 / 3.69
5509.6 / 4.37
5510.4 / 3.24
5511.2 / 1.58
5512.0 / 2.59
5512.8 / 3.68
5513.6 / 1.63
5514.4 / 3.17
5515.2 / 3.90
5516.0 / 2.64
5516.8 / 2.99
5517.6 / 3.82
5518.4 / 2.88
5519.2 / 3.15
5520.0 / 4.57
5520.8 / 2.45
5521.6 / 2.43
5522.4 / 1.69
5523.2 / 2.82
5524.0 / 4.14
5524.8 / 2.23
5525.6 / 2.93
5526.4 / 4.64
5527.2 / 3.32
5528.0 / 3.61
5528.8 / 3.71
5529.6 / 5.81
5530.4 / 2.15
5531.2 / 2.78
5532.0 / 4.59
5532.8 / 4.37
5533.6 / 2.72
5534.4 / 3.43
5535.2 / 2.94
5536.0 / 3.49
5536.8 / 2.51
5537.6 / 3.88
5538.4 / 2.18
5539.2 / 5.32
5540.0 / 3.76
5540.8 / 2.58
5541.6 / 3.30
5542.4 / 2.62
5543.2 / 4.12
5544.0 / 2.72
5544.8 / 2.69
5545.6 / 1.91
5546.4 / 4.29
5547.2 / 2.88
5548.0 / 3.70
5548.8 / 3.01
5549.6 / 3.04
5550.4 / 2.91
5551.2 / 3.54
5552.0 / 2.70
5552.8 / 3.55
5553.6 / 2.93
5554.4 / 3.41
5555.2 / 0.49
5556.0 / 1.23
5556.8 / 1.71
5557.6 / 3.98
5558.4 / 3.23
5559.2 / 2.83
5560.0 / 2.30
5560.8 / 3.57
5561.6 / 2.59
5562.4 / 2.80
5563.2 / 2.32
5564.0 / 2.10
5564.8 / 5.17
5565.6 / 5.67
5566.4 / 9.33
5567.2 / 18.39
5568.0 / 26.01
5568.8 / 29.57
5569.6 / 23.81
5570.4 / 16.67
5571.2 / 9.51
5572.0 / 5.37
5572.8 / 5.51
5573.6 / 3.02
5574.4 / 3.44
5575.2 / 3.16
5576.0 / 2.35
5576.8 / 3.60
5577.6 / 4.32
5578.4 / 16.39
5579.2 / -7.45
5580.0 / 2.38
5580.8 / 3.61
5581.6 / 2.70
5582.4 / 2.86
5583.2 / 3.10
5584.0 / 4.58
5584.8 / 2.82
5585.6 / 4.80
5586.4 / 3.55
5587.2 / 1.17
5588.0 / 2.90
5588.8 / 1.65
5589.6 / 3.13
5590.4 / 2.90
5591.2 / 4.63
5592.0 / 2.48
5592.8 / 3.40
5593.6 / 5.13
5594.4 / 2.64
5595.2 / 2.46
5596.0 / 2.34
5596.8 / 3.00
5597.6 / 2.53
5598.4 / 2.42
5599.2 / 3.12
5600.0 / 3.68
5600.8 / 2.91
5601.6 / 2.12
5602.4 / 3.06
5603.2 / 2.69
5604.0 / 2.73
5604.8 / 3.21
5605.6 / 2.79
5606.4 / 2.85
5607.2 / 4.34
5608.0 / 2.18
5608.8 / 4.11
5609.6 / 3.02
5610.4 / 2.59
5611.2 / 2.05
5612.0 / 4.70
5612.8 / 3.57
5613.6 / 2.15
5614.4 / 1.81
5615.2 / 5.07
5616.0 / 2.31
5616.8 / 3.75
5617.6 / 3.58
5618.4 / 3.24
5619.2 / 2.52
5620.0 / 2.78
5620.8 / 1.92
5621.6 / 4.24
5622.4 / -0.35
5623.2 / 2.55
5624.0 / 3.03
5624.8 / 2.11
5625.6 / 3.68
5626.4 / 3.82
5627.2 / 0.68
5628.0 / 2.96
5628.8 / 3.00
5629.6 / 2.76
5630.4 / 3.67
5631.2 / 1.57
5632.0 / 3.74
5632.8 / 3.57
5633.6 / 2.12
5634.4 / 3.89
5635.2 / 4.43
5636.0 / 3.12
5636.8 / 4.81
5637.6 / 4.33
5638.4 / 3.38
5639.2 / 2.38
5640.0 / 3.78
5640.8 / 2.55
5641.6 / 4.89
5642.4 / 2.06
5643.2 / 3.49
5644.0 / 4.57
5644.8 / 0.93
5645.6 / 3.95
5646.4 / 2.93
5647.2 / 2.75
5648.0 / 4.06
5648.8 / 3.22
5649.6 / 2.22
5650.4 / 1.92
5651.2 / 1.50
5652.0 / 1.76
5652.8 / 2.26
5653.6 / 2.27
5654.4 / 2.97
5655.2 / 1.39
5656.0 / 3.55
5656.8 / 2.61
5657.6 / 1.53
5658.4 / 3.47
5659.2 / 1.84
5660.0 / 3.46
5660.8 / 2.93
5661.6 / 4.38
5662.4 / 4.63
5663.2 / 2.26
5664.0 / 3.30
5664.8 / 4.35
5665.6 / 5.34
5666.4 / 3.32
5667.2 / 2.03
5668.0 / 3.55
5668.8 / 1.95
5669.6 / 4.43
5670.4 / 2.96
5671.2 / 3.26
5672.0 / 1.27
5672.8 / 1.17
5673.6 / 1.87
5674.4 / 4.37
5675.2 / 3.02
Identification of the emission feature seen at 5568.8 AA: H-beta 4861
